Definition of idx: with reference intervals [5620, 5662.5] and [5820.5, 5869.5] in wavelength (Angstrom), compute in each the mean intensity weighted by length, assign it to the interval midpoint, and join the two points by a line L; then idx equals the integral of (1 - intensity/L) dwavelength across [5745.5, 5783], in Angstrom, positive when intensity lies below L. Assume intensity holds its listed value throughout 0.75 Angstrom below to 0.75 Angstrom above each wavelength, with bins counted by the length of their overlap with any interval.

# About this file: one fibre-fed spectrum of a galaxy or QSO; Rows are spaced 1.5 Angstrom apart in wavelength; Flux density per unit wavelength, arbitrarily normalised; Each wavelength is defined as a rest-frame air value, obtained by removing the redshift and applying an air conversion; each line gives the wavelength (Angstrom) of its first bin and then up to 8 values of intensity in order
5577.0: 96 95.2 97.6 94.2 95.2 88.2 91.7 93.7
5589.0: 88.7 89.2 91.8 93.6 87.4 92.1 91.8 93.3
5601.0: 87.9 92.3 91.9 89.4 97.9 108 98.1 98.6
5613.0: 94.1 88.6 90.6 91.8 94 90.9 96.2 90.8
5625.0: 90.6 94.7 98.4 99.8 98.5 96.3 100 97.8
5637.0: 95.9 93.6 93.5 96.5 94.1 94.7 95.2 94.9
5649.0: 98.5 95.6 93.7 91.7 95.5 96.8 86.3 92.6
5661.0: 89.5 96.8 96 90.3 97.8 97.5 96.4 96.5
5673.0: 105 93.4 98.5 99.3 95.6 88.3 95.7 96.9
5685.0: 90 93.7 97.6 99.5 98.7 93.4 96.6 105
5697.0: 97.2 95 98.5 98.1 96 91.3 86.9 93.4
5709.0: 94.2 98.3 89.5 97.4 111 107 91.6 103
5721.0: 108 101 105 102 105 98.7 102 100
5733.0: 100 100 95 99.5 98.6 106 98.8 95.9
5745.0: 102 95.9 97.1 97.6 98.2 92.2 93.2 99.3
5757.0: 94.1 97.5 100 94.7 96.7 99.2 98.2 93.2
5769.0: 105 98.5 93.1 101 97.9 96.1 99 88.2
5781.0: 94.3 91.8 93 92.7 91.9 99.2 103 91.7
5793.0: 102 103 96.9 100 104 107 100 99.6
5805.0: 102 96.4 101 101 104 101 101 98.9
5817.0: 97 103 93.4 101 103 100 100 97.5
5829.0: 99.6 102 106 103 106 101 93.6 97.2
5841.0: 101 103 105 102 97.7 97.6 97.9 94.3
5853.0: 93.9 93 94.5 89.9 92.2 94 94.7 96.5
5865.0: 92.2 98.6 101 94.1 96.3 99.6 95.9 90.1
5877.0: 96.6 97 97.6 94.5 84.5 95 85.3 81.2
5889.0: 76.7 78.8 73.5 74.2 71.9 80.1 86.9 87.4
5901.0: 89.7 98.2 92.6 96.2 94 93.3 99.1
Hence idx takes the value 0.14 Angstrom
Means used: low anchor 94.8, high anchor 98.3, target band 96.5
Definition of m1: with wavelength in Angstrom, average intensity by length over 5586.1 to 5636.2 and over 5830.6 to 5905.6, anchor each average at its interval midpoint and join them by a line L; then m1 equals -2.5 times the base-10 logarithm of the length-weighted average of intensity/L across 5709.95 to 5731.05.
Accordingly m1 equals -0.09 mag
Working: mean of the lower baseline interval 93.9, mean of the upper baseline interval 93.2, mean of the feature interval 101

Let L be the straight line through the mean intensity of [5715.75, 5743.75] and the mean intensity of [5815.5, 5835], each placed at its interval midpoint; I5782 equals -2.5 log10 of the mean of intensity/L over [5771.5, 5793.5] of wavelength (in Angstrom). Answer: 0.06 mag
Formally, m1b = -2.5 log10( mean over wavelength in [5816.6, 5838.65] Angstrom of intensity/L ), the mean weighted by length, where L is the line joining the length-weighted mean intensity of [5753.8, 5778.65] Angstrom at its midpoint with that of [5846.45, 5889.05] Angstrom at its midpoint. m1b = -0.06 mag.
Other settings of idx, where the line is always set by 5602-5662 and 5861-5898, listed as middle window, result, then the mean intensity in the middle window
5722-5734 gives -1.17 Angstrom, 102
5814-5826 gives -1.18 Angstrom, 99.6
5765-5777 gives -0.81 Angstrom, 97.9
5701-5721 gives -0.89 Angstrom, 97.2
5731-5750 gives -1.35 Angstrom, 99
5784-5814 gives -2.82 Angstrom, 99.7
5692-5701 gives -0.43 Angstrom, 97.7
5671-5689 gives -0.43 Angstrom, 95.9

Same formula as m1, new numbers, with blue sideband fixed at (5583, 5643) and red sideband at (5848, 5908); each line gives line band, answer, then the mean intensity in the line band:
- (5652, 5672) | -0.009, 94.1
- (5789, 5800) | -0.095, 100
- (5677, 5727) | -0.053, 97.5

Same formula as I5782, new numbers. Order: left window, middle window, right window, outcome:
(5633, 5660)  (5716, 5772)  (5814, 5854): -0.018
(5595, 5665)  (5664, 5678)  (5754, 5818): -0.019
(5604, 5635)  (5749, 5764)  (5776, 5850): 0.020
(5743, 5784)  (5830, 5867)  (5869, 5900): -0.088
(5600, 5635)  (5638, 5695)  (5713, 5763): 0.017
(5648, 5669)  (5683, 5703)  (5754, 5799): -0.022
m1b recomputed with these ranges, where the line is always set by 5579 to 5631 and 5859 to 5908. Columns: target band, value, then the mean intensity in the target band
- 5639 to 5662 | -0.013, 94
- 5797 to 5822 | -0.108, 101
